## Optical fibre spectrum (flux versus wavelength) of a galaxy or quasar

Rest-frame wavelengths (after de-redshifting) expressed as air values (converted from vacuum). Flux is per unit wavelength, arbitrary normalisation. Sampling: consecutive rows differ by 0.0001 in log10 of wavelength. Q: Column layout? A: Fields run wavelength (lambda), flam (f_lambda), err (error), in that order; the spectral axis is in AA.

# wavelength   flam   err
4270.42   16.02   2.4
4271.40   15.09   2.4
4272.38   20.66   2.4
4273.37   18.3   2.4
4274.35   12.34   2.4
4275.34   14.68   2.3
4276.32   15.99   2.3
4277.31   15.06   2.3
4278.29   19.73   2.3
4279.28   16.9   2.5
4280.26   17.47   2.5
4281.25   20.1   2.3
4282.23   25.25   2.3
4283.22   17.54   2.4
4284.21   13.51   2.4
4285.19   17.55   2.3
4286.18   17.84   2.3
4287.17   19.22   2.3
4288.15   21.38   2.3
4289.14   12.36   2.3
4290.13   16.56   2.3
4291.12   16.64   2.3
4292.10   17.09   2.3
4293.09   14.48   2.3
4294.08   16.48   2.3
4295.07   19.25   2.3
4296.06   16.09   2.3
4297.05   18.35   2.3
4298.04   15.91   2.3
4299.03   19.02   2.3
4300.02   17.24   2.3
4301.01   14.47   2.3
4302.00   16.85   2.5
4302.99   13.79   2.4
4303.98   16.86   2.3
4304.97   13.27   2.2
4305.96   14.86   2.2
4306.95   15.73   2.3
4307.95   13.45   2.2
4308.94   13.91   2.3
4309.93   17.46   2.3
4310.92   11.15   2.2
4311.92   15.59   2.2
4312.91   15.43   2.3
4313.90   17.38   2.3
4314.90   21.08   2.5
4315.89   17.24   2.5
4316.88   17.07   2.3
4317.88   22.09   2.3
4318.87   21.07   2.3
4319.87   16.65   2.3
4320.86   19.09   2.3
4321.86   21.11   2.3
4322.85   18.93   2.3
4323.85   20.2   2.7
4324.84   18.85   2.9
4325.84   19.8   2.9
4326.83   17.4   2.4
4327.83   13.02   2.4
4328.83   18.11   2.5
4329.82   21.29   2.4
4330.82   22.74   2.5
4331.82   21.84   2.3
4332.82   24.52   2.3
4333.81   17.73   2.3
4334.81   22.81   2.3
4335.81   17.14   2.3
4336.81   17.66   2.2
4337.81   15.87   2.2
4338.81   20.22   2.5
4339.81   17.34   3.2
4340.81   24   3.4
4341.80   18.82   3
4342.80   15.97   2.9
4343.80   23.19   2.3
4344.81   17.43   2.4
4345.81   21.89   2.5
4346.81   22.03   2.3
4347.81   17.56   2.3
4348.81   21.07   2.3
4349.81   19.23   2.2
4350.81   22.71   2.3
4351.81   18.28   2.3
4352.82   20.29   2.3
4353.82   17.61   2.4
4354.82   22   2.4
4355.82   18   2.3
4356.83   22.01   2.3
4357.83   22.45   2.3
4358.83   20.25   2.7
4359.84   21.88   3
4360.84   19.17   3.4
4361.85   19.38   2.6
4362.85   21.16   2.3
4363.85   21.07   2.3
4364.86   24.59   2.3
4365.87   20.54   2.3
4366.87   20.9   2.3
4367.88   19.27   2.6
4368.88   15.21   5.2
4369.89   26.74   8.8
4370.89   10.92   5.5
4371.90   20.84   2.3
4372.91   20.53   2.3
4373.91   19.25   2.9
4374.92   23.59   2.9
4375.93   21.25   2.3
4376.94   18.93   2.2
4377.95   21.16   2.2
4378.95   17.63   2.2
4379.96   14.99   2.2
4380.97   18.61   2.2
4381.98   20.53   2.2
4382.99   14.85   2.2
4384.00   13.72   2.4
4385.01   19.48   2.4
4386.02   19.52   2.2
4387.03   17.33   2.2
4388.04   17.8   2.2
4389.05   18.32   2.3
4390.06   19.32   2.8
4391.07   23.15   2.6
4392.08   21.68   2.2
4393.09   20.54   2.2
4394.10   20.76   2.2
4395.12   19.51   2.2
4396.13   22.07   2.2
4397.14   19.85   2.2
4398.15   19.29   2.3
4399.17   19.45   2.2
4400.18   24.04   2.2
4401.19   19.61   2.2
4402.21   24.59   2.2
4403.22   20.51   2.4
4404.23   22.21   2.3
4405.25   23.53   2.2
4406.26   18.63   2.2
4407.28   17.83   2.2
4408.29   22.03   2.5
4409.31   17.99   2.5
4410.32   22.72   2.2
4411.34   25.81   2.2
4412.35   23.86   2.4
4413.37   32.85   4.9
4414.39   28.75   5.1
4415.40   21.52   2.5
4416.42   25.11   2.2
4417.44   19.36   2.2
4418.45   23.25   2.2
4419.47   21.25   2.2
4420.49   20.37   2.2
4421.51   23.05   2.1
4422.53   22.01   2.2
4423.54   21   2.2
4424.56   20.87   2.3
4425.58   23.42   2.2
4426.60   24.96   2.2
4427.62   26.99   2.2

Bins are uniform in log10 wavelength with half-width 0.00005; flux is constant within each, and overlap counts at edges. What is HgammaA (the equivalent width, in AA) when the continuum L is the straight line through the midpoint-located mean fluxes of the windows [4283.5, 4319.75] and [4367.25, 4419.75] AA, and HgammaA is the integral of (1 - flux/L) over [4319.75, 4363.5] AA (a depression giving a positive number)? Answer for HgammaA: -3.4 AA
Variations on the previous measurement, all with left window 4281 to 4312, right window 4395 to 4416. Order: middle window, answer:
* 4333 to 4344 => -0.3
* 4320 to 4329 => -0.2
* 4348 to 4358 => -0.4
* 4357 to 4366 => -0.6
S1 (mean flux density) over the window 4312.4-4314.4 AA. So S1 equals 16.4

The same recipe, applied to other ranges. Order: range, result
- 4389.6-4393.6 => 21.2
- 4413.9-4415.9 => 25.2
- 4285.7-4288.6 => 19.5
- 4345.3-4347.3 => 22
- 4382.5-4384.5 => 14.3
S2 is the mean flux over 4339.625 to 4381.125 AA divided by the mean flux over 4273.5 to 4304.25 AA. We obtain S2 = 1.18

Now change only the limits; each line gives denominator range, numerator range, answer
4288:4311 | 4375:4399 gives 1.21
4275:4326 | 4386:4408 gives 1.19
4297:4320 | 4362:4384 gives 1.19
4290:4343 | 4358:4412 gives 1.13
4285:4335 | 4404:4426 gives 1.29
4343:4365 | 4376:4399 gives 0.93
